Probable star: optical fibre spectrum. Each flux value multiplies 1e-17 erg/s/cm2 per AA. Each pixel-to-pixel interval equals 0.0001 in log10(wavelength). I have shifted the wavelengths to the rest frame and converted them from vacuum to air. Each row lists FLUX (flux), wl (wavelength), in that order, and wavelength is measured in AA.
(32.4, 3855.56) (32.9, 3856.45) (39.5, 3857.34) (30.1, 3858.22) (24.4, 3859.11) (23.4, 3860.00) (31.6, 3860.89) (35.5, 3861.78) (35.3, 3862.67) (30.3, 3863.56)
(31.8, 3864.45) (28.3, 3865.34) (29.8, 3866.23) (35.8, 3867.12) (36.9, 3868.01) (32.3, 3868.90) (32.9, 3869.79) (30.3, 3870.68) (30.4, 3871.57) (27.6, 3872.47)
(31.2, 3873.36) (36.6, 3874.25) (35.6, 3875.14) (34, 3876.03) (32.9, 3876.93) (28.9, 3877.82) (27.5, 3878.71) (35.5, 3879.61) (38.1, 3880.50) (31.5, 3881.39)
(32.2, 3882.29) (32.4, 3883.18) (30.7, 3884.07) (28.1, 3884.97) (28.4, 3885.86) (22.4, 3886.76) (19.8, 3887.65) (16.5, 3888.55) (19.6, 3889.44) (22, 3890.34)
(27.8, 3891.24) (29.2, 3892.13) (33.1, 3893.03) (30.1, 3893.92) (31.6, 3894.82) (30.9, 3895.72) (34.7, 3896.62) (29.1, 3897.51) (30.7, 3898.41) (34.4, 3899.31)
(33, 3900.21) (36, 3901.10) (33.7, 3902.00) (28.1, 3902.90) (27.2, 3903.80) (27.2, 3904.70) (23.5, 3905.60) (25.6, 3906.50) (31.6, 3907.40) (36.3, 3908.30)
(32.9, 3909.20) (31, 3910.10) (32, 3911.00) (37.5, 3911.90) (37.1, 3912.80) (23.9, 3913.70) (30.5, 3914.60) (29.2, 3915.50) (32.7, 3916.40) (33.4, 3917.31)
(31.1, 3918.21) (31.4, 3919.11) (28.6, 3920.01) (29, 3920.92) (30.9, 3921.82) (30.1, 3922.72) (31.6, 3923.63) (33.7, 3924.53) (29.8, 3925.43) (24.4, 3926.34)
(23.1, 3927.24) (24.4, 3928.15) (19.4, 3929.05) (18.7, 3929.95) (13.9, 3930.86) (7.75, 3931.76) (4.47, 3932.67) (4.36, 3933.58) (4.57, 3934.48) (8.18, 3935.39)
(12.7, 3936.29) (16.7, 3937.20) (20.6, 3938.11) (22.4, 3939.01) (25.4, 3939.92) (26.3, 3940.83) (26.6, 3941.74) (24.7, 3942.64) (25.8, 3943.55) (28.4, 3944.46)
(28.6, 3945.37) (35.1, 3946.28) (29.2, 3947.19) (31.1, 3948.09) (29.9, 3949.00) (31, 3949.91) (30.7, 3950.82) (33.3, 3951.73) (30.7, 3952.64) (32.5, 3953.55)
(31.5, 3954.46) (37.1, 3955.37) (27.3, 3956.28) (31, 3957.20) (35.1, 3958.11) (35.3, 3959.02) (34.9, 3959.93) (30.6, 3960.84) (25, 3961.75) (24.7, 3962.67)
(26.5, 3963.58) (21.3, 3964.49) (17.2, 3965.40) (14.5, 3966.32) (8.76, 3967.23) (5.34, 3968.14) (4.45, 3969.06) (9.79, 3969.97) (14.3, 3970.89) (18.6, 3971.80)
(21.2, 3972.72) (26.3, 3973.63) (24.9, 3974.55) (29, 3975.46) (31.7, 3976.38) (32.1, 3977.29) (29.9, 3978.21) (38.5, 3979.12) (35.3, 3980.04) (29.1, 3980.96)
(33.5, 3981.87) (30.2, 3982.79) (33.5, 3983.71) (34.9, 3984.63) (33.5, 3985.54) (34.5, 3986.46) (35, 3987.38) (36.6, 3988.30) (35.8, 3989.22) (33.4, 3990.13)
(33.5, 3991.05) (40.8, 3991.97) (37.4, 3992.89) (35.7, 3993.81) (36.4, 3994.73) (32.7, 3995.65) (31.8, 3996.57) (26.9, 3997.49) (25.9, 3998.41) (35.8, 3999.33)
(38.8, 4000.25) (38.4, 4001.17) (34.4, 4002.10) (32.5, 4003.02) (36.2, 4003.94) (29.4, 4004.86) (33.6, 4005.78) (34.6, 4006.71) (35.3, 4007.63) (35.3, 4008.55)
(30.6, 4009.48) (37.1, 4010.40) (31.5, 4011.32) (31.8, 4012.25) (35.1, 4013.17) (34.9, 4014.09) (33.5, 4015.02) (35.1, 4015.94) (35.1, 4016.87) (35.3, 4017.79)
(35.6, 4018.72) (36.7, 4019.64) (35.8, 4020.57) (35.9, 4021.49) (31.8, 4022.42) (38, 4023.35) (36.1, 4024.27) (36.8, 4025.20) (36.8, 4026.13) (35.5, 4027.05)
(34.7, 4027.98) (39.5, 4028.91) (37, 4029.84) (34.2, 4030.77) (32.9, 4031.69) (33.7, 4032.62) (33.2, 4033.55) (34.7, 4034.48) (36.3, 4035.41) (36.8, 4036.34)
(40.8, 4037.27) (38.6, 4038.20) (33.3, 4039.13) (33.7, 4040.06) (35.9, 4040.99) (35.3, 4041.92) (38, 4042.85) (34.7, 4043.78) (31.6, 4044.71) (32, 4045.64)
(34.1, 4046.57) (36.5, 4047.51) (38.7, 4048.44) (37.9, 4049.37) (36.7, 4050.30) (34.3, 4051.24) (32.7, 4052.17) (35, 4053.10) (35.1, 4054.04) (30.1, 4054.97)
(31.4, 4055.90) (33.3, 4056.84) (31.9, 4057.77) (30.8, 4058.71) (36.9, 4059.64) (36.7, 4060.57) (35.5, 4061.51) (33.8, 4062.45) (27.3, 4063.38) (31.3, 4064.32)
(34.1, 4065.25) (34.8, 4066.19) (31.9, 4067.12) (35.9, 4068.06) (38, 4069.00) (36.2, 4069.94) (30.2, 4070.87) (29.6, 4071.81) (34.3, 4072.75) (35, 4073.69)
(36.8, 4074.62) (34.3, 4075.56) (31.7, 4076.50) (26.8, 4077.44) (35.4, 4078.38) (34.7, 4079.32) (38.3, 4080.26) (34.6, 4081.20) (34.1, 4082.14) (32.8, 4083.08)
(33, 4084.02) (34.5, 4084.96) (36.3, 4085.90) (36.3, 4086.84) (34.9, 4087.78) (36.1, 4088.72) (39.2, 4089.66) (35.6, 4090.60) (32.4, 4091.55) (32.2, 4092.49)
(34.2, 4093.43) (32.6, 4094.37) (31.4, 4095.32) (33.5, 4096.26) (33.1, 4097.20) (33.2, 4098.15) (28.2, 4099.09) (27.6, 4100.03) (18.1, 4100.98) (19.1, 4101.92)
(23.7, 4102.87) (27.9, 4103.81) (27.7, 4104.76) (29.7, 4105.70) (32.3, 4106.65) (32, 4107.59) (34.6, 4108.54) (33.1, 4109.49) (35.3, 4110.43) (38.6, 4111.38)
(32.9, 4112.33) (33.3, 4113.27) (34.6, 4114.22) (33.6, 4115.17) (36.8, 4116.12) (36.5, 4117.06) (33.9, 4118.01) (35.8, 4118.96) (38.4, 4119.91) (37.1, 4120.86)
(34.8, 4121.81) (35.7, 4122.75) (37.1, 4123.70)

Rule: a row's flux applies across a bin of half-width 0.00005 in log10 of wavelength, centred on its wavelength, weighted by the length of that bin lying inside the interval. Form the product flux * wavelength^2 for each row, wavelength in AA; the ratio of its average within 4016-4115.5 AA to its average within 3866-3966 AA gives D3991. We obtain 1.3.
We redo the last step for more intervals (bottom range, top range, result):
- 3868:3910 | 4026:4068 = 1.24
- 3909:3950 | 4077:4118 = 1.41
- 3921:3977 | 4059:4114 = 1.49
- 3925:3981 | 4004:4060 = 1.52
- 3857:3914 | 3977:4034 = 1.20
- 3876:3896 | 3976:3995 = 1.26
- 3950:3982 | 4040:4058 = 1.38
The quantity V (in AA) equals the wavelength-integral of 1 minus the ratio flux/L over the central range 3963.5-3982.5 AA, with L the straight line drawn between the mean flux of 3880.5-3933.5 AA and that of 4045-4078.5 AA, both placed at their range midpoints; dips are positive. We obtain 5.0 AA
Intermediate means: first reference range 28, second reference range 33.8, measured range 22.5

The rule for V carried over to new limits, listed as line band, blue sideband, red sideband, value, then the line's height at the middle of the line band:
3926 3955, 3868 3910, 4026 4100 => 8.0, 31.4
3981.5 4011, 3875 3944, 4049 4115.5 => -4.1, 30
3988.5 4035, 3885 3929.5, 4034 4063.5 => -1.9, 33.3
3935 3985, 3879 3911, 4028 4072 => 8.9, 31.7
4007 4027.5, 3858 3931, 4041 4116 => -1.8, 32.1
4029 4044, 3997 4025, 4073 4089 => -0.6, 34.3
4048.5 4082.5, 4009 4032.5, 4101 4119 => -0.5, 33.4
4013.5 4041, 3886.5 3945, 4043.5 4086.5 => -3.1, 32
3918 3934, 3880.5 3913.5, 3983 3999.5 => 4.1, 31.1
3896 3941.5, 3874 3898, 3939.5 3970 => 3.3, 28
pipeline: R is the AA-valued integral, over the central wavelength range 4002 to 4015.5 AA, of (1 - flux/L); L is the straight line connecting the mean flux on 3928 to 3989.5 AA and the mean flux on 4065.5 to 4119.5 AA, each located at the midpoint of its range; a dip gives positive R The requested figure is -2.7 AA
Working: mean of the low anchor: 25.1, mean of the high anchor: 33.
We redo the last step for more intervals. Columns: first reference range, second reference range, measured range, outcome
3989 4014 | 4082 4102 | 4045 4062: -0.6 AA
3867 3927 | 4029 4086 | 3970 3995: 1.0 AA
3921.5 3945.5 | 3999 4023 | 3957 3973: 3.2 AA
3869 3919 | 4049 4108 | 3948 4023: 2.2 AA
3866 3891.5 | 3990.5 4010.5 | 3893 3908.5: -0.1 AA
